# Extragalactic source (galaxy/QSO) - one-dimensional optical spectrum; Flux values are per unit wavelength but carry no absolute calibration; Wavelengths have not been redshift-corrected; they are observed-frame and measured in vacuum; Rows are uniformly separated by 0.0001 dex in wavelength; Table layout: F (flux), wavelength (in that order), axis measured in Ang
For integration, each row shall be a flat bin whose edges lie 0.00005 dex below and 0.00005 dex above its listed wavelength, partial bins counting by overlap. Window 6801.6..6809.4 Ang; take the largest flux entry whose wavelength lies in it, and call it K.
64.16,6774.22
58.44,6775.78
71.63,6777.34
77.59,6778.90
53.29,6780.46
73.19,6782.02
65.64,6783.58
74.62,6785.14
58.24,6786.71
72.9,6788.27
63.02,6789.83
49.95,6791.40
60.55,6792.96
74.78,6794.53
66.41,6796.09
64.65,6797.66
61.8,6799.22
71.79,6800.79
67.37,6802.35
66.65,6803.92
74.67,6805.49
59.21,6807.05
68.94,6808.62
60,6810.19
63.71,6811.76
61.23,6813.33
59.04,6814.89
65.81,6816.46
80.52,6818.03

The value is 74.67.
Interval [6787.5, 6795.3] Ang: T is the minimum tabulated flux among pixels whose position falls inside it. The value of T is 49.95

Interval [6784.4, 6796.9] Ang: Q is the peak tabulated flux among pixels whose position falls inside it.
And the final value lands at 74.78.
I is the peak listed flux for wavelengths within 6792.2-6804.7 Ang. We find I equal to 74.78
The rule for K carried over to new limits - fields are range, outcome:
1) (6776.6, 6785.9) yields 77.59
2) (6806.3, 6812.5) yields 68.94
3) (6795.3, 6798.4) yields 66.41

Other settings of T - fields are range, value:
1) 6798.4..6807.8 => 59.21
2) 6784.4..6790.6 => 58.24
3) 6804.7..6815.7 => 59.04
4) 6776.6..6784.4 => 53.29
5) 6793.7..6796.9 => 66.41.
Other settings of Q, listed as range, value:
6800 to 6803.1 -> 71.79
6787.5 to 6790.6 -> 72.9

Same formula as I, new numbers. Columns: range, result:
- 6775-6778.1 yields 71.63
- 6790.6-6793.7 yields 60.55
